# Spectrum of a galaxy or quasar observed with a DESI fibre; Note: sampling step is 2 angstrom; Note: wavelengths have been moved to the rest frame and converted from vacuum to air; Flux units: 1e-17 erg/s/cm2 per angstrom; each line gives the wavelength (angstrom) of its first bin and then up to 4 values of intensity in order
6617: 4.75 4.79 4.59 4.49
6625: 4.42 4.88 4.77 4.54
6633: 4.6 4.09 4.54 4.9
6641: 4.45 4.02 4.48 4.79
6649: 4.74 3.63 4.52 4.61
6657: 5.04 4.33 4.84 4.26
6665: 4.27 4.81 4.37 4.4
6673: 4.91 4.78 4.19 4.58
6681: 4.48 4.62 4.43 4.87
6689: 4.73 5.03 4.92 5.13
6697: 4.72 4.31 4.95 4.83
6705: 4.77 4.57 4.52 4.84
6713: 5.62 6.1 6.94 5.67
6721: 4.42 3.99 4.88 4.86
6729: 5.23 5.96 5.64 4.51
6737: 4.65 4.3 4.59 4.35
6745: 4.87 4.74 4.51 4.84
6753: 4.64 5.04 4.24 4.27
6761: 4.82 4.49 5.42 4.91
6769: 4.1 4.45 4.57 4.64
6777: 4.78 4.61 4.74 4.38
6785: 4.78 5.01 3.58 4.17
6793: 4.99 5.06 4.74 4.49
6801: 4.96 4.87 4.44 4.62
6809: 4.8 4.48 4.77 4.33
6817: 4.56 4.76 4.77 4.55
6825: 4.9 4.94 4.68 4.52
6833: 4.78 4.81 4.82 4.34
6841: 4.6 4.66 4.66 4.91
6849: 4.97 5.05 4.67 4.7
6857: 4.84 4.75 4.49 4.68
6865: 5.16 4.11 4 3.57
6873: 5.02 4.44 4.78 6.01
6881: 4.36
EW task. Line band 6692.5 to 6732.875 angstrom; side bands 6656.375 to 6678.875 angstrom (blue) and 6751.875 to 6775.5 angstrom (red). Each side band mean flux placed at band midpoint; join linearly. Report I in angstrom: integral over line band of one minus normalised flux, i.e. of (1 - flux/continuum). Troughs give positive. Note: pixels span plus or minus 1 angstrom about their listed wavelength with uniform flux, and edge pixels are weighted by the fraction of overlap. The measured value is -4.2 angstrom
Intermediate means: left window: 4.56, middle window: 5.08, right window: 4.63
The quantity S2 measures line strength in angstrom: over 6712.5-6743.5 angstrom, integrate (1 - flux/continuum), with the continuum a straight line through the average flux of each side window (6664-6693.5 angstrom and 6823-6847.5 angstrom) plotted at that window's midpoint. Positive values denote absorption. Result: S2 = -3.1 angstrom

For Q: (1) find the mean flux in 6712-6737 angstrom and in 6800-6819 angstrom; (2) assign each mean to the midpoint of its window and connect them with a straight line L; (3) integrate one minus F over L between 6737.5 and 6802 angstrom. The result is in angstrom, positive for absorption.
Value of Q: 4.2 angstrom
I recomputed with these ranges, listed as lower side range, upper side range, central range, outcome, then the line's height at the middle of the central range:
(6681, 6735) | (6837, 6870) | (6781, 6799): 0.8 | 4.81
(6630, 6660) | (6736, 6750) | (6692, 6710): -0.8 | 4.54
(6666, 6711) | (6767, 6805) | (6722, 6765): -1.0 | 4.64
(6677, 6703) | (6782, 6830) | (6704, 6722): -2.2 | 4.7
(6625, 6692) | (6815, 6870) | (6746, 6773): -0.1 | 4.63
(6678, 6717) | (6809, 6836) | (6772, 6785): 0.3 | 4.76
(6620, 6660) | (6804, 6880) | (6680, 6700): -0.7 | 4.56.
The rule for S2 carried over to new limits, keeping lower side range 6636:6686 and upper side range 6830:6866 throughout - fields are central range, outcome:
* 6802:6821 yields 0.27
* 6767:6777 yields 0.28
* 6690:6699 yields -0.63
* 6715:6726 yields -1.61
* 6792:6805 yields -0.37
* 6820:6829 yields -0.12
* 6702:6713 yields -0.51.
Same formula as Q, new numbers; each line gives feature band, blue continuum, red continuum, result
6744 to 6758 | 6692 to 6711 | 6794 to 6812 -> 0.1 angstrom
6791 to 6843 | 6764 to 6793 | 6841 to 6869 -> -0.4 angstrom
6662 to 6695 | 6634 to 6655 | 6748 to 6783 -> -1.0 angstrom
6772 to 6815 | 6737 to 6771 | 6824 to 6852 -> 0.5 angstrom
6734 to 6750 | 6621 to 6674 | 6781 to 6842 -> 0.1 angstrom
